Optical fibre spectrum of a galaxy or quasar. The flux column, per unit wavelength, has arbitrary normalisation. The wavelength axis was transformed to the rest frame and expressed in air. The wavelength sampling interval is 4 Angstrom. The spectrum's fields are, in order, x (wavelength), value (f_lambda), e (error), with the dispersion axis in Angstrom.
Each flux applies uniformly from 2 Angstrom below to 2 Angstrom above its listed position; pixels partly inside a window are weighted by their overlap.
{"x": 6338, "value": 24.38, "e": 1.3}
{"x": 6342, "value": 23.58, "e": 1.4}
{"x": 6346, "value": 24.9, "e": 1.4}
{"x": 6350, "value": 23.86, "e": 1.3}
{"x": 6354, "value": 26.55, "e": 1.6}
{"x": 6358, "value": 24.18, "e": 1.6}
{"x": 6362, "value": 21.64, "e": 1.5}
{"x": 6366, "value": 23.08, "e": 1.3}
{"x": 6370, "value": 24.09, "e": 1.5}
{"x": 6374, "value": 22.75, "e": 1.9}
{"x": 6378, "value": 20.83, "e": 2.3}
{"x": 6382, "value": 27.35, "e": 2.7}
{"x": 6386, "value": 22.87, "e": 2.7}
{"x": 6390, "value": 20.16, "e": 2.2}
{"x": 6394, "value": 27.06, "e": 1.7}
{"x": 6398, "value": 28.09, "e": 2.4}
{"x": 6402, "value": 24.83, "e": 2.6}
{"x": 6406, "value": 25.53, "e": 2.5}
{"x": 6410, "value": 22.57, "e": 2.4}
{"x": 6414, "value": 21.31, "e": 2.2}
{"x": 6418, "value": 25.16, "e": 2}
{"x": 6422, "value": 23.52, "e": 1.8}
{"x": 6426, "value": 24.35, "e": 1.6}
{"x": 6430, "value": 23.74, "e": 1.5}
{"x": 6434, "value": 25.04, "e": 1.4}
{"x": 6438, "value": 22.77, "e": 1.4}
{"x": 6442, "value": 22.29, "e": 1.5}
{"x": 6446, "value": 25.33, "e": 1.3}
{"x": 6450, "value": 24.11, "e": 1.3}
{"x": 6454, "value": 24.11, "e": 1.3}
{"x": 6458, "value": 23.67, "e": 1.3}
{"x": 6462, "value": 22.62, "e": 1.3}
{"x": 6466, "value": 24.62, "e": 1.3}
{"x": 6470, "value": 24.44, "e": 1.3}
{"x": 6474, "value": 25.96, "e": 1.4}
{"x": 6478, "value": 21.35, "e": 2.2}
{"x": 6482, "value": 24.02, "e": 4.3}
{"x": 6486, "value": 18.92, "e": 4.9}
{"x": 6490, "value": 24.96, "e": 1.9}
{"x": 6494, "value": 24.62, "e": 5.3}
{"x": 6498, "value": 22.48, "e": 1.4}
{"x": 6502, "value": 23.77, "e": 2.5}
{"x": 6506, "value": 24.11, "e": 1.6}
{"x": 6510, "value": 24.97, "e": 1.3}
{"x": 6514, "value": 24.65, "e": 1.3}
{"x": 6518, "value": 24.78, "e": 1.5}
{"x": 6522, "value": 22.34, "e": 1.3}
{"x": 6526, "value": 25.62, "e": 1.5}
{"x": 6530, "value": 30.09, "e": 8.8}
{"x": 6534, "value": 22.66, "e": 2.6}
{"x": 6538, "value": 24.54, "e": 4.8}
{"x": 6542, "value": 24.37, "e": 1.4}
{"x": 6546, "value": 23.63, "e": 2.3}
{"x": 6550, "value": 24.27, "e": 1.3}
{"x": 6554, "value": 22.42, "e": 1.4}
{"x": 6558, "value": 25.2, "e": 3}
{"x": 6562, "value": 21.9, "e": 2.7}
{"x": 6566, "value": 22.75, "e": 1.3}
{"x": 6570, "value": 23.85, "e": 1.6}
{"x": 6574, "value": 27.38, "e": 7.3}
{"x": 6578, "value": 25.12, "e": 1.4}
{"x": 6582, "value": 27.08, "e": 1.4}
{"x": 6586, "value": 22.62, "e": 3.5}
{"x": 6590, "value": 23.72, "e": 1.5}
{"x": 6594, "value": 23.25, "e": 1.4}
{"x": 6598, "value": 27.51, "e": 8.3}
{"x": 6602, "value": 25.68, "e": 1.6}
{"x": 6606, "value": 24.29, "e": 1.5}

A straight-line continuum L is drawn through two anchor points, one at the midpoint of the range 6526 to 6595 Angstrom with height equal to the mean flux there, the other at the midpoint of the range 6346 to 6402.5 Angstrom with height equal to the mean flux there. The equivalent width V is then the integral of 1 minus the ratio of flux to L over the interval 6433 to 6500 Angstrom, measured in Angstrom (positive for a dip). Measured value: 1.9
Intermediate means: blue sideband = 24.1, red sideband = 24.5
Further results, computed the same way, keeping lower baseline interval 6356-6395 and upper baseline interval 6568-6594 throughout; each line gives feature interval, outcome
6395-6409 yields -1.46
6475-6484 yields 0.38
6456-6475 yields -0.16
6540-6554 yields 0.41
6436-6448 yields 0.17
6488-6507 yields 0.18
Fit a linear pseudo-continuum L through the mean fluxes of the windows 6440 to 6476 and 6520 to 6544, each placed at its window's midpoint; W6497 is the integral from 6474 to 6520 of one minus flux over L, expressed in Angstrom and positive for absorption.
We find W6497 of 1.8 Angstrom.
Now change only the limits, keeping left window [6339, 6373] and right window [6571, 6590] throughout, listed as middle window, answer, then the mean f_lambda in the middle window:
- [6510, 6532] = -0.5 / 25.4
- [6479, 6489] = 1.2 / 21.8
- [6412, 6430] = 0.5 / 23.6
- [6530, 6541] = 0.1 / 24.9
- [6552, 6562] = 0.7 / 23.4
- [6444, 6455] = 0.0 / 24.6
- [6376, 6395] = 0.5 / 23.5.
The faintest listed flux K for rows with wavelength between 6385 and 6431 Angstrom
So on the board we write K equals 20.16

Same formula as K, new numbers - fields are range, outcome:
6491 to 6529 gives 22.34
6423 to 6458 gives 22.29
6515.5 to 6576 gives 21.9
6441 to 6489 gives 18.92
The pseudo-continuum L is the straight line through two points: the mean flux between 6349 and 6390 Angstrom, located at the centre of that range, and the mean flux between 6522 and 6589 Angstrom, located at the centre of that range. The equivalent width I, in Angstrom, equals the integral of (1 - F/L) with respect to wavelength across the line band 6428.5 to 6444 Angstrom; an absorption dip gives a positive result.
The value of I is 0.3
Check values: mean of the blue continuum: 23.5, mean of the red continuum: 24.5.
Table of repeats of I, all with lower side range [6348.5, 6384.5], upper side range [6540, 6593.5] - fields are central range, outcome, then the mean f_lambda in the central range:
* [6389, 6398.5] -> -0.52 Angstrom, 25.2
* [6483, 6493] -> 0.67 Angstrom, 22.4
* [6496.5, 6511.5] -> 0.13 Angstrom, 23.8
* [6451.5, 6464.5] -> 0.23 Angstrom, 23.5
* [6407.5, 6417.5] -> 0.54 Angstrom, 22.6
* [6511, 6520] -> -0.26 Angstrom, 24.7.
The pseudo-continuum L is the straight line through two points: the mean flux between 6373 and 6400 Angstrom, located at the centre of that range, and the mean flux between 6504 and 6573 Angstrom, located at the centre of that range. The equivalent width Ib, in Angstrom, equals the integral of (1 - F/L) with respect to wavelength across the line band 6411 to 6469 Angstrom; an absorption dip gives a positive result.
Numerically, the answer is 1.2 Angstrom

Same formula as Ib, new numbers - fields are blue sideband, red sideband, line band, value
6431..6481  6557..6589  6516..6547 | -0.7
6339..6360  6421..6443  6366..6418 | 0.3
